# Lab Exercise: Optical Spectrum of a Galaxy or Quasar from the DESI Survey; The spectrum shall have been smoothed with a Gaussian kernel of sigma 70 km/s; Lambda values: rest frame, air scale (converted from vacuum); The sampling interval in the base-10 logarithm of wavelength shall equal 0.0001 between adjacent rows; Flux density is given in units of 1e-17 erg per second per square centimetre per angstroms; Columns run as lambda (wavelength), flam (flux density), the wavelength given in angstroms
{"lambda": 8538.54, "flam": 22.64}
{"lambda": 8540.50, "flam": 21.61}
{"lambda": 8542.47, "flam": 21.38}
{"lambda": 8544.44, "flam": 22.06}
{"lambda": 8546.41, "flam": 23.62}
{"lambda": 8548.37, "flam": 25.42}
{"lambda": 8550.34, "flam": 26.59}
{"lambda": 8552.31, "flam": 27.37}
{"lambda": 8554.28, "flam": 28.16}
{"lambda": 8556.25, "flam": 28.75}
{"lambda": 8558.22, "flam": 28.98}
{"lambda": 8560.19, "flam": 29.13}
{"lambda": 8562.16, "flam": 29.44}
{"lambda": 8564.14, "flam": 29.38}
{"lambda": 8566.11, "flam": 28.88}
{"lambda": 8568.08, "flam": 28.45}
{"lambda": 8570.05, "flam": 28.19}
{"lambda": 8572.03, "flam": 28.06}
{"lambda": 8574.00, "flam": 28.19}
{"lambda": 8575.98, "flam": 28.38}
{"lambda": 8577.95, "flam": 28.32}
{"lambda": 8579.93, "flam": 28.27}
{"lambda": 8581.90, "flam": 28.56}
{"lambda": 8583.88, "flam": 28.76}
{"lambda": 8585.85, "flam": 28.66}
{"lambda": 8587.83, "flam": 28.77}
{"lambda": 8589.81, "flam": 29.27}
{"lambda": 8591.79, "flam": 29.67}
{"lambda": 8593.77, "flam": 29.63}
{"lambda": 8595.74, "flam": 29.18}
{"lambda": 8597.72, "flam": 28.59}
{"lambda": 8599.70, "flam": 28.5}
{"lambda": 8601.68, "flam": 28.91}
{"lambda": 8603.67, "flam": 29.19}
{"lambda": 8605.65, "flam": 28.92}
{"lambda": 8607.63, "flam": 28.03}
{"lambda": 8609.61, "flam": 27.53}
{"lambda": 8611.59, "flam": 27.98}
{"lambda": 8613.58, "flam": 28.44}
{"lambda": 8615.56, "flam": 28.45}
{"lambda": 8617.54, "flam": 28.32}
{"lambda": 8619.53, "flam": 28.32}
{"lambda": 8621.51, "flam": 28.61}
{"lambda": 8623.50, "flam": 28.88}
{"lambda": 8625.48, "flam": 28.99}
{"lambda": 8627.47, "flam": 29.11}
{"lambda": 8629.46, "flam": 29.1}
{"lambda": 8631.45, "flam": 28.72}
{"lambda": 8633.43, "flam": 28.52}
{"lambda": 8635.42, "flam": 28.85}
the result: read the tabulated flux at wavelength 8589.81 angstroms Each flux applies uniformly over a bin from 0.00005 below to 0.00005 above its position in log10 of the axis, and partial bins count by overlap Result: 29.27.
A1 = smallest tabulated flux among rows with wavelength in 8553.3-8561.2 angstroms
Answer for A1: 28.16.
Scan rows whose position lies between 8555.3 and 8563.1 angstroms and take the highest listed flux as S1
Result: 29.44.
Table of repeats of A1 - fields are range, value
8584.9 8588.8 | 28.66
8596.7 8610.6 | 27.53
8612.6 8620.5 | 28.32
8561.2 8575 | 28.06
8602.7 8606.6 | 28.92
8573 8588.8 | 28.19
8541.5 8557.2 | 21.38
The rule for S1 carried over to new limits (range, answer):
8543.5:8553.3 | 27.37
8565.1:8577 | 28.88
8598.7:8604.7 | 29.19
